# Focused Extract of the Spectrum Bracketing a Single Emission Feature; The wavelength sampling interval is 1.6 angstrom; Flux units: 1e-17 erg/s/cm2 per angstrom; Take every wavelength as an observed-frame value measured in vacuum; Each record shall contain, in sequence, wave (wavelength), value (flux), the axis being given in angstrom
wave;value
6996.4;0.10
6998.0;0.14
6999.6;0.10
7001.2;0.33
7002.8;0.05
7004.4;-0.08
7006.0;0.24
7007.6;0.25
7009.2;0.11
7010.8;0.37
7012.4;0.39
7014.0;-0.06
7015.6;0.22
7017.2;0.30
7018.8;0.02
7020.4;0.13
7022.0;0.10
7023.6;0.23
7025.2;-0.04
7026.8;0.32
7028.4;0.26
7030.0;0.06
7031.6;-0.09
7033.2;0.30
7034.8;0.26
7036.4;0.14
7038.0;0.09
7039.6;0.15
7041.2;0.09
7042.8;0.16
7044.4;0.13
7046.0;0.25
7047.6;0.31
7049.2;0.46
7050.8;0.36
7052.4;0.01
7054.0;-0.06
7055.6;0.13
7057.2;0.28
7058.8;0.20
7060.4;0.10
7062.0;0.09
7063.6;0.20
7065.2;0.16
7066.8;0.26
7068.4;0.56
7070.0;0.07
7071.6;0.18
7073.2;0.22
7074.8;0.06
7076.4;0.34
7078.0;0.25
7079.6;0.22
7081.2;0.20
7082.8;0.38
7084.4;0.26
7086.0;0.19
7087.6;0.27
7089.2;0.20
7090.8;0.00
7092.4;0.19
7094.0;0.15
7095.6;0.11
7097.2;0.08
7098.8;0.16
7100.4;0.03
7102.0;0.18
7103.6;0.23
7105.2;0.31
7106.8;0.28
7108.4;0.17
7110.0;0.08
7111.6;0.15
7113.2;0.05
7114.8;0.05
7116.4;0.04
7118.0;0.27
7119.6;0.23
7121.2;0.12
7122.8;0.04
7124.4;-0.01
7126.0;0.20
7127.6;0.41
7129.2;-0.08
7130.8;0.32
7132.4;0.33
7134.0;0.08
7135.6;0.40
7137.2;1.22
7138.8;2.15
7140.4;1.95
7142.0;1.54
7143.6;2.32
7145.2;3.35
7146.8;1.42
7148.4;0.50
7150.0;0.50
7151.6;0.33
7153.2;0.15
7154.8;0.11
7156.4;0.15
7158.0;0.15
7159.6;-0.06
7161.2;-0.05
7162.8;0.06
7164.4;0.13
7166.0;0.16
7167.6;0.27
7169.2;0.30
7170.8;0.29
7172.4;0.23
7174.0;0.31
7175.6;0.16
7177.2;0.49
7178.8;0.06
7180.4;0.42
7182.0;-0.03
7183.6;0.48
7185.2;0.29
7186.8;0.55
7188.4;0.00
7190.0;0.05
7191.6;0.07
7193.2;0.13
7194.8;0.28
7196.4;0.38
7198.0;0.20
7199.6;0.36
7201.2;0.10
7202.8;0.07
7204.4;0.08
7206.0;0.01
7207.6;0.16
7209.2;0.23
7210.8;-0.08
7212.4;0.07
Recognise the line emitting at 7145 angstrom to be [O II] 3727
